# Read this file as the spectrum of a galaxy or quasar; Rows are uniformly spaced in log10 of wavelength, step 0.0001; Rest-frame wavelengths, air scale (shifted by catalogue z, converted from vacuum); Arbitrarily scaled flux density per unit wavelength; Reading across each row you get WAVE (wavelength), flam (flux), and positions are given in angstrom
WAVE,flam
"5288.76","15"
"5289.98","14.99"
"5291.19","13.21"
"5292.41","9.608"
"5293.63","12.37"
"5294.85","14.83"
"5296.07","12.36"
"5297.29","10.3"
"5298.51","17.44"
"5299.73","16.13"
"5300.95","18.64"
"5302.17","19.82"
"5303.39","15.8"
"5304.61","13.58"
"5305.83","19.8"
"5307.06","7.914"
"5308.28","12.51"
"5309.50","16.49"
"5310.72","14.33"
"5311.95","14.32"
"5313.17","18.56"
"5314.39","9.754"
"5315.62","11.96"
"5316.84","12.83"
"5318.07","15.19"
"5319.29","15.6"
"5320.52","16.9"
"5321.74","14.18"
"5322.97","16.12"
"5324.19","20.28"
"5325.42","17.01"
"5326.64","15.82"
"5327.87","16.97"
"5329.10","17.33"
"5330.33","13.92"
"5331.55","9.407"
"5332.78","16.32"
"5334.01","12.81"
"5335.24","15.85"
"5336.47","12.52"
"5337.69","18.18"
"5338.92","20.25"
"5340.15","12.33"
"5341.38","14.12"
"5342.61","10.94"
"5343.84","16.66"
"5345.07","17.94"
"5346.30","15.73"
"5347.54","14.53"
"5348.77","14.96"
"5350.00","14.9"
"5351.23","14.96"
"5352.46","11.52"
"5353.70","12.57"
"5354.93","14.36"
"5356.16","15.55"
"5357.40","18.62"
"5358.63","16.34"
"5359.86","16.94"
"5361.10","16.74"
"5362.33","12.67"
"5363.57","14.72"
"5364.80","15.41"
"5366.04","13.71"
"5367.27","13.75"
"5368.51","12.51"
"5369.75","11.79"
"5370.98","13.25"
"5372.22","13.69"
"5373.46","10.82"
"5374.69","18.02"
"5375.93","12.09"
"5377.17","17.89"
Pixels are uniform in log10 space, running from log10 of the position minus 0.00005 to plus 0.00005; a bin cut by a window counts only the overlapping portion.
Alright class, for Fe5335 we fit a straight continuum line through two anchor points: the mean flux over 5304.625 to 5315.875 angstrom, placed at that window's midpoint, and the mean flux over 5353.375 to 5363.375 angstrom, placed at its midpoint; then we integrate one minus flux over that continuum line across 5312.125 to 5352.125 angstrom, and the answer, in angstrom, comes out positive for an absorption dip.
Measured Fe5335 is -1.2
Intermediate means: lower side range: 14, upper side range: 15.5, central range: 15.1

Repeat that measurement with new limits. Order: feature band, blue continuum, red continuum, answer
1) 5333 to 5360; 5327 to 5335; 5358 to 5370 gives -1.03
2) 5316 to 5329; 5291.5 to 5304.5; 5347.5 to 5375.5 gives -1.34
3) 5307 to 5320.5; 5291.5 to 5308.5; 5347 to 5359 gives 0.49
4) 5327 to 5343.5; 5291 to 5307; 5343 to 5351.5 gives 0.66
